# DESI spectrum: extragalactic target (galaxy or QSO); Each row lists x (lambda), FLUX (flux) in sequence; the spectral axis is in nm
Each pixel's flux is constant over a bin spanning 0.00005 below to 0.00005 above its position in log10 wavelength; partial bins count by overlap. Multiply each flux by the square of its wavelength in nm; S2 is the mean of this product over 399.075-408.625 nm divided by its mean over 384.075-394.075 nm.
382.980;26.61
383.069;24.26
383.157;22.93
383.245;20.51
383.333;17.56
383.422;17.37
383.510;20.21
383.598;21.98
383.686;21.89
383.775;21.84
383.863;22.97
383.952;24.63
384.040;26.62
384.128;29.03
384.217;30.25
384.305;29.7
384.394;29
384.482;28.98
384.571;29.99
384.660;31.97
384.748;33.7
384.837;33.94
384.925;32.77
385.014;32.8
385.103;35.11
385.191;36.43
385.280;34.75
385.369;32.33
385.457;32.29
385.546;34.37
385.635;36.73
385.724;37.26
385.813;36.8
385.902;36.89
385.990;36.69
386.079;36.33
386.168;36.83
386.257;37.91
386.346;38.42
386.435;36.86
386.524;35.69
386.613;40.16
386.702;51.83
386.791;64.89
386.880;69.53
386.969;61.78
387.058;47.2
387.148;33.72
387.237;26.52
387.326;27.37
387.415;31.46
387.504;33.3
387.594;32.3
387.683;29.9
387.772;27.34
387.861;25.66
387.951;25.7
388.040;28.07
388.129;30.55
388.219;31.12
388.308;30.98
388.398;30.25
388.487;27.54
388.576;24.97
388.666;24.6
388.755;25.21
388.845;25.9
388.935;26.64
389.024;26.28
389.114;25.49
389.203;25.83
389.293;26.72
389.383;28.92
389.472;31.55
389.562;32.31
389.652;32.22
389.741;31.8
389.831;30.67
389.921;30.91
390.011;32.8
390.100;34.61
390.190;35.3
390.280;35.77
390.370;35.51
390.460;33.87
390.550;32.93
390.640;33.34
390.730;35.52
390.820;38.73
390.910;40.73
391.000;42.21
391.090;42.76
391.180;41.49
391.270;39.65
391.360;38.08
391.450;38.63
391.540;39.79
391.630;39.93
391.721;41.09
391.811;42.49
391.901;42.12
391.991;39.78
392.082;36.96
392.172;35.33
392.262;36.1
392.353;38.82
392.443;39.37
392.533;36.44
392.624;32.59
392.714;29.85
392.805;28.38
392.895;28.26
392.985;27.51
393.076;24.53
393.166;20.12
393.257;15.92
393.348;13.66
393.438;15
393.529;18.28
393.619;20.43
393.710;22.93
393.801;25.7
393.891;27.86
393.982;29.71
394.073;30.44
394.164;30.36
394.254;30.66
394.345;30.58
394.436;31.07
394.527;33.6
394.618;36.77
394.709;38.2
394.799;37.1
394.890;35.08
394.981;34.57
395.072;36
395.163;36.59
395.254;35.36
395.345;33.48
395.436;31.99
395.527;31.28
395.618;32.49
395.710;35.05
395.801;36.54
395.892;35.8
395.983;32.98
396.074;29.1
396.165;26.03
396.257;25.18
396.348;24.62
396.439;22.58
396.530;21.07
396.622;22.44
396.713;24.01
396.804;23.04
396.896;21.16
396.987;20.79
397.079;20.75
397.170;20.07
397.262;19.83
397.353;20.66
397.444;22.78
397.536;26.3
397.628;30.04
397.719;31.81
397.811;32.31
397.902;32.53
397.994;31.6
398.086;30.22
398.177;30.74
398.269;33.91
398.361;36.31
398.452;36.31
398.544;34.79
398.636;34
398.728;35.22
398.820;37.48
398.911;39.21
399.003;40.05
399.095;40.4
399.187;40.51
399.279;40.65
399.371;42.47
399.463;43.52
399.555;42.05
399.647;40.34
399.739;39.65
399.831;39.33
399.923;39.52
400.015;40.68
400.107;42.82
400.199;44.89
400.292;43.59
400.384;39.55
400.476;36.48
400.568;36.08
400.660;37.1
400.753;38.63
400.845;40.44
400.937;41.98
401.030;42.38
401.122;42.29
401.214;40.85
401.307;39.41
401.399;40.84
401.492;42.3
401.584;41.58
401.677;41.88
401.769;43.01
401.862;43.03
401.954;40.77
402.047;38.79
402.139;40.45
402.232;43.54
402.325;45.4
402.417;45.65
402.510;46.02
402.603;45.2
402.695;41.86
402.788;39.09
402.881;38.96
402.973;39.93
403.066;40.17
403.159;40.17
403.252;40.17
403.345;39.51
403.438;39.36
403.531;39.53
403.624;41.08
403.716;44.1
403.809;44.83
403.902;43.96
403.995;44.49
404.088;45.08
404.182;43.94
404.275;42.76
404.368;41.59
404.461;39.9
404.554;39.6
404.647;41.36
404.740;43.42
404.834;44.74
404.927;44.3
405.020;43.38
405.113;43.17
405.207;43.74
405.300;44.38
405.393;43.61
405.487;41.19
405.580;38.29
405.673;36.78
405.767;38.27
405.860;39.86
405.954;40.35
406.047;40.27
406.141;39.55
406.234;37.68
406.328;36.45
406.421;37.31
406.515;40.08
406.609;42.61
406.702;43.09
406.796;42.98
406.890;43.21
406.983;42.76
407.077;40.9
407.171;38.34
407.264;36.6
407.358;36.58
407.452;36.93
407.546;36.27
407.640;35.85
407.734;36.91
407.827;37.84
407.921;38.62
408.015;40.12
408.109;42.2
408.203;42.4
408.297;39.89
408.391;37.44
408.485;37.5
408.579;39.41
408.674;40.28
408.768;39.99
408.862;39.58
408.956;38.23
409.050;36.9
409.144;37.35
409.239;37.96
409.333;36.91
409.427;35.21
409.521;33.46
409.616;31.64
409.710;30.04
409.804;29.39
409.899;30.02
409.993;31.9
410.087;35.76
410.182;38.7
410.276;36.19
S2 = 1.33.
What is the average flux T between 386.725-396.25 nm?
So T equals 32.8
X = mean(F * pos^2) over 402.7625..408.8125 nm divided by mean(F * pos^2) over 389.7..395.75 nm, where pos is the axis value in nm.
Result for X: 1.3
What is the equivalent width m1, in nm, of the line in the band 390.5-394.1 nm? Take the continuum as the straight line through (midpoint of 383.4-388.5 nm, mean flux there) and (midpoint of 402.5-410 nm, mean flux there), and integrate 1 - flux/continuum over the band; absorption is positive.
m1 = 0.29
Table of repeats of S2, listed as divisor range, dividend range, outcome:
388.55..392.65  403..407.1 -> 1.29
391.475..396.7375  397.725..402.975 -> 1.32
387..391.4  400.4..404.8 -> 1.39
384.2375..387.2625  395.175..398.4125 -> 0.79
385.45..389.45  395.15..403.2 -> 1.11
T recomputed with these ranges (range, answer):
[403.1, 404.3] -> 42.2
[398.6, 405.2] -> 41.3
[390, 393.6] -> 33.8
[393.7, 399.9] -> 31.8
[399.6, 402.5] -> 41.1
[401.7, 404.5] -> 42.1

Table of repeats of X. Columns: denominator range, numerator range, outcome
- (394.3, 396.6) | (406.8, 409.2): 1.30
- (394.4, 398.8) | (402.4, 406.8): 1.43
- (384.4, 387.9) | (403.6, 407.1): 1.25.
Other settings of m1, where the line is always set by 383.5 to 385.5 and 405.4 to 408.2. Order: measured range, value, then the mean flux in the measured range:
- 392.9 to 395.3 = 0.38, 28.4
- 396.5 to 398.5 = 0.48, 26.8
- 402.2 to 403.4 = -0.14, 41.9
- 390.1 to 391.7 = -0.28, 37.8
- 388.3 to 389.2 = 0.14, 26.6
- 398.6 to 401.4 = -0.29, 40.1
